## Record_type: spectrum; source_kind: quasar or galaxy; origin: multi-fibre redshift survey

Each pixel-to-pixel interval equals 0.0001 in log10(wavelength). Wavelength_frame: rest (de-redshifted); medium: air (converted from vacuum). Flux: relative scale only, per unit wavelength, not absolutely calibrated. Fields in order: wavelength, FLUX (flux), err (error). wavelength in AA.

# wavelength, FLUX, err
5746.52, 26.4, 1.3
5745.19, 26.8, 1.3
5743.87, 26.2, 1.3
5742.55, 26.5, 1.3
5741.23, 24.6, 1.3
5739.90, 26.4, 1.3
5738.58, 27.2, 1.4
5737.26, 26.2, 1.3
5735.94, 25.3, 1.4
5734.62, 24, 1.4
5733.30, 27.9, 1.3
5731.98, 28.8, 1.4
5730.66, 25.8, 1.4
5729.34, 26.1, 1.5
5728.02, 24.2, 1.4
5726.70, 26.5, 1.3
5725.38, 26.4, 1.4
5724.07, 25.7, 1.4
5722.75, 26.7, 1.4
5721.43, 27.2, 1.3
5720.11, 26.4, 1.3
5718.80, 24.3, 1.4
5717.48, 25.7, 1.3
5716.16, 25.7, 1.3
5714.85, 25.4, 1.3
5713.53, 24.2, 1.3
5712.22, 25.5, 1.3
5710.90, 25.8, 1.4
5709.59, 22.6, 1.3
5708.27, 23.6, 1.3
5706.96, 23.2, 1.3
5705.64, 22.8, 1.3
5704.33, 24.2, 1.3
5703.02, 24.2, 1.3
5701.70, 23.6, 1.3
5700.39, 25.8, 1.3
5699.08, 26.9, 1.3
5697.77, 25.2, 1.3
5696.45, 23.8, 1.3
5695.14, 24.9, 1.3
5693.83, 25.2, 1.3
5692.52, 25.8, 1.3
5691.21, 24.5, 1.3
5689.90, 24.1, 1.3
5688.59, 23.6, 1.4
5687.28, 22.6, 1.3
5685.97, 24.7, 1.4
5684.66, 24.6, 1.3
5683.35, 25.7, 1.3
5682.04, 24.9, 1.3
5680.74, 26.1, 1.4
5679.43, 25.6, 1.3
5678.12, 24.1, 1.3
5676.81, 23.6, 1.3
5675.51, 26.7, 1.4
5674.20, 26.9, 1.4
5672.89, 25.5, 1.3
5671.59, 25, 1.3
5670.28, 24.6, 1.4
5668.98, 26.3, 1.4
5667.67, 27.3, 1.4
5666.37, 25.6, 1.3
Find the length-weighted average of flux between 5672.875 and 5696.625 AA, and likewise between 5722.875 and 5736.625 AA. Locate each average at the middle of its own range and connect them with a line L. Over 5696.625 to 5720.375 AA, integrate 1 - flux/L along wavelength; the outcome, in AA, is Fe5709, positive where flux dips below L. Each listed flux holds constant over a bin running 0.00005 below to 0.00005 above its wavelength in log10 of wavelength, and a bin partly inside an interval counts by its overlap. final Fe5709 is 0.8 AA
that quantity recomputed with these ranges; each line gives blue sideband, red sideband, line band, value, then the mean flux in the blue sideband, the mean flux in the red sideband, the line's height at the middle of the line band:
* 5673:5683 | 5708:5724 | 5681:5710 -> 1.1 AA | 25.4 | 25.3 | 25.4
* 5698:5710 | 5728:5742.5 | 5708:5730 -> -0.3 AA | 24.2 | 26.1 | 25.1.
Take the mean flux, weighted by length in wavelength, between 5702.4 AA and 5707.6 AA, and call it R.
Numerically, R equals 23.6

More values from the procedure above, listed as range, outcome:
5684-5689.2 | 23.9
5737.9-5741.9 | 26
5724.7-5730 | 25.8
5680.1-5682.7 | 25.6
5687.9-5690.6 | 23.8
